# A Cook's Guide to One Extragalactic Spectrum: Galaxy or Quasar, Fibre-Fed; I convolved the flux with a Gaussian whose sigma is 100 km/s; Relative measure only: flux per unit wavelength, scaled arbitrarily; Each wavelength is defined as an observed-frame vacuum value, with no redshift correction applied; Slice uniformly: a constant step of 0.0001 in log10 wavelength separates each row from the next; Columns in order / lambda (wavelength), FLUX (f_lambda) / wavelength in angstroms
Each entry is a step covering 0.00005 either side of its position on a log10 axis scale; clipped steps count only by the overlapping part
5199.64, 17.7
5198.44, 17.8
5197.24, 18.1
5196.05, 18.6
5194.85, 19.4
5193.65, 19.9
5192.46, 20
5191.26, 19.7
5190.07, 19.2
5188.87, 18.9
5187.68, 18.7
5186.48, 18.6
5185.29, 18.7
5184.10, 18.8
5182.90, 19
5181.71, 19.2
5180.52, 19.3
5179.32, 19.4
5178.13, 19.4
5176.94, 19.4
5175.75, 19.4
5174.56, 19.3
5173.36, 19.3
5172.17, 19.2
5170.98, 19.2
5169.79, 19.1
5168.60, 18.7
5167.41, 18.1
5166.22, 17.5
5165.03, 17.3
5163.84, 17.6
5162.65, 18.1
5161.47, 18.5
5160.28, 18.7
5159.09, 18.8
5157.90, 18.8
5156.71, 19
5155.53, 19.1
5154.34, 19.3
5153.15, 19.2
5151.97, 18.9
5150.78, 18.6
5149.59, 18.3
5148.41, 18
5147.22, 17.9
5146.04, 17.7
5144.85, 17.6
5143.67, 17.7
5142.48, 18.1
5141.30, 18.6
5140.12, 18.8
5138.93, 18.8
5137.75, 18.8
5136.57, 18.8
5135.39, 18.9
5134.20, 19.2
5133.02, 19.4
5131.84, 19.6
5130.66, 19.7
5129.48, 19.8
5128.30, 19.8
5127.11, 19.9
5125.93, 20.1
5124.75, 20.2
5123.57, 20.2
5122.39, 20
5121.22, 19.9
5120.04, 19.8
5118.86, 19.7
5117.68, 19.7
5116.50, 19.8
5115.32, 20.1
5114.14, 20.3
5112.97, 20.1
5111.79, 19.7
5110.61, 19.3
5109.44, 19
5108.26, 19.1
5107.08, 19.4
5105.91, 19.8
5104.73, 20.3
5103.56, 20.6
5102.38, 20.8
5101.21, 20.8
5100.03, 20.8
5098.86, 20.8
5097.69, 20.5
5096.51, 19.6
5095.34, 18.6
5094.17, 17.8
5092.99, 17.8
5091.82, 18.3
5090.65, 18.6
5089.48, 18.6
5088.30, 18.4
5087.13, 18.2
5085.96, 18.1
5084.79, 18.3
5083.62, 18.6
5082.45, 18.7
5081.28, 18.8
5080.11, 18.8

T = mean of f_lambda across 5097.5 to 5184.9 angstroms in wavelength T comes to 19.2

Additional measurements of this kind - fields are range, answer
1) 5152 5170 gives 18.5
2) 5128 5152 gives 18.7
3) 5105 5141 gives 19.6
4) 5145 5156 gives 18.5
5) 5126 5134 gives 19.7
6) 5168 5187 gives 19.1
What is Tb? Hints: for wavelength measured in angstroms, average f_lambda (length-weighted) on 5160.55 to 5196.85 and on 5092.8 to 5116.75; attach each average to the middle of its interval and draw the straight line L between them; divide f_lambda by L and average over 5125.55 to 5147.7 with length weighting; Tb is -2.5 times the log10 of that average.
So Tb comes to 0.029 mag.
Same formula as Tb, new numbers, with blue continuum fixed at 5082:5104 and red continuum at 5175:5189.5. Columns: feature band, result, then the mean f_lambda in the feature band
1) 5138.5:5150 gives 0.056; 18.1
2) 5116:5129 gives -0.044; 19.9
